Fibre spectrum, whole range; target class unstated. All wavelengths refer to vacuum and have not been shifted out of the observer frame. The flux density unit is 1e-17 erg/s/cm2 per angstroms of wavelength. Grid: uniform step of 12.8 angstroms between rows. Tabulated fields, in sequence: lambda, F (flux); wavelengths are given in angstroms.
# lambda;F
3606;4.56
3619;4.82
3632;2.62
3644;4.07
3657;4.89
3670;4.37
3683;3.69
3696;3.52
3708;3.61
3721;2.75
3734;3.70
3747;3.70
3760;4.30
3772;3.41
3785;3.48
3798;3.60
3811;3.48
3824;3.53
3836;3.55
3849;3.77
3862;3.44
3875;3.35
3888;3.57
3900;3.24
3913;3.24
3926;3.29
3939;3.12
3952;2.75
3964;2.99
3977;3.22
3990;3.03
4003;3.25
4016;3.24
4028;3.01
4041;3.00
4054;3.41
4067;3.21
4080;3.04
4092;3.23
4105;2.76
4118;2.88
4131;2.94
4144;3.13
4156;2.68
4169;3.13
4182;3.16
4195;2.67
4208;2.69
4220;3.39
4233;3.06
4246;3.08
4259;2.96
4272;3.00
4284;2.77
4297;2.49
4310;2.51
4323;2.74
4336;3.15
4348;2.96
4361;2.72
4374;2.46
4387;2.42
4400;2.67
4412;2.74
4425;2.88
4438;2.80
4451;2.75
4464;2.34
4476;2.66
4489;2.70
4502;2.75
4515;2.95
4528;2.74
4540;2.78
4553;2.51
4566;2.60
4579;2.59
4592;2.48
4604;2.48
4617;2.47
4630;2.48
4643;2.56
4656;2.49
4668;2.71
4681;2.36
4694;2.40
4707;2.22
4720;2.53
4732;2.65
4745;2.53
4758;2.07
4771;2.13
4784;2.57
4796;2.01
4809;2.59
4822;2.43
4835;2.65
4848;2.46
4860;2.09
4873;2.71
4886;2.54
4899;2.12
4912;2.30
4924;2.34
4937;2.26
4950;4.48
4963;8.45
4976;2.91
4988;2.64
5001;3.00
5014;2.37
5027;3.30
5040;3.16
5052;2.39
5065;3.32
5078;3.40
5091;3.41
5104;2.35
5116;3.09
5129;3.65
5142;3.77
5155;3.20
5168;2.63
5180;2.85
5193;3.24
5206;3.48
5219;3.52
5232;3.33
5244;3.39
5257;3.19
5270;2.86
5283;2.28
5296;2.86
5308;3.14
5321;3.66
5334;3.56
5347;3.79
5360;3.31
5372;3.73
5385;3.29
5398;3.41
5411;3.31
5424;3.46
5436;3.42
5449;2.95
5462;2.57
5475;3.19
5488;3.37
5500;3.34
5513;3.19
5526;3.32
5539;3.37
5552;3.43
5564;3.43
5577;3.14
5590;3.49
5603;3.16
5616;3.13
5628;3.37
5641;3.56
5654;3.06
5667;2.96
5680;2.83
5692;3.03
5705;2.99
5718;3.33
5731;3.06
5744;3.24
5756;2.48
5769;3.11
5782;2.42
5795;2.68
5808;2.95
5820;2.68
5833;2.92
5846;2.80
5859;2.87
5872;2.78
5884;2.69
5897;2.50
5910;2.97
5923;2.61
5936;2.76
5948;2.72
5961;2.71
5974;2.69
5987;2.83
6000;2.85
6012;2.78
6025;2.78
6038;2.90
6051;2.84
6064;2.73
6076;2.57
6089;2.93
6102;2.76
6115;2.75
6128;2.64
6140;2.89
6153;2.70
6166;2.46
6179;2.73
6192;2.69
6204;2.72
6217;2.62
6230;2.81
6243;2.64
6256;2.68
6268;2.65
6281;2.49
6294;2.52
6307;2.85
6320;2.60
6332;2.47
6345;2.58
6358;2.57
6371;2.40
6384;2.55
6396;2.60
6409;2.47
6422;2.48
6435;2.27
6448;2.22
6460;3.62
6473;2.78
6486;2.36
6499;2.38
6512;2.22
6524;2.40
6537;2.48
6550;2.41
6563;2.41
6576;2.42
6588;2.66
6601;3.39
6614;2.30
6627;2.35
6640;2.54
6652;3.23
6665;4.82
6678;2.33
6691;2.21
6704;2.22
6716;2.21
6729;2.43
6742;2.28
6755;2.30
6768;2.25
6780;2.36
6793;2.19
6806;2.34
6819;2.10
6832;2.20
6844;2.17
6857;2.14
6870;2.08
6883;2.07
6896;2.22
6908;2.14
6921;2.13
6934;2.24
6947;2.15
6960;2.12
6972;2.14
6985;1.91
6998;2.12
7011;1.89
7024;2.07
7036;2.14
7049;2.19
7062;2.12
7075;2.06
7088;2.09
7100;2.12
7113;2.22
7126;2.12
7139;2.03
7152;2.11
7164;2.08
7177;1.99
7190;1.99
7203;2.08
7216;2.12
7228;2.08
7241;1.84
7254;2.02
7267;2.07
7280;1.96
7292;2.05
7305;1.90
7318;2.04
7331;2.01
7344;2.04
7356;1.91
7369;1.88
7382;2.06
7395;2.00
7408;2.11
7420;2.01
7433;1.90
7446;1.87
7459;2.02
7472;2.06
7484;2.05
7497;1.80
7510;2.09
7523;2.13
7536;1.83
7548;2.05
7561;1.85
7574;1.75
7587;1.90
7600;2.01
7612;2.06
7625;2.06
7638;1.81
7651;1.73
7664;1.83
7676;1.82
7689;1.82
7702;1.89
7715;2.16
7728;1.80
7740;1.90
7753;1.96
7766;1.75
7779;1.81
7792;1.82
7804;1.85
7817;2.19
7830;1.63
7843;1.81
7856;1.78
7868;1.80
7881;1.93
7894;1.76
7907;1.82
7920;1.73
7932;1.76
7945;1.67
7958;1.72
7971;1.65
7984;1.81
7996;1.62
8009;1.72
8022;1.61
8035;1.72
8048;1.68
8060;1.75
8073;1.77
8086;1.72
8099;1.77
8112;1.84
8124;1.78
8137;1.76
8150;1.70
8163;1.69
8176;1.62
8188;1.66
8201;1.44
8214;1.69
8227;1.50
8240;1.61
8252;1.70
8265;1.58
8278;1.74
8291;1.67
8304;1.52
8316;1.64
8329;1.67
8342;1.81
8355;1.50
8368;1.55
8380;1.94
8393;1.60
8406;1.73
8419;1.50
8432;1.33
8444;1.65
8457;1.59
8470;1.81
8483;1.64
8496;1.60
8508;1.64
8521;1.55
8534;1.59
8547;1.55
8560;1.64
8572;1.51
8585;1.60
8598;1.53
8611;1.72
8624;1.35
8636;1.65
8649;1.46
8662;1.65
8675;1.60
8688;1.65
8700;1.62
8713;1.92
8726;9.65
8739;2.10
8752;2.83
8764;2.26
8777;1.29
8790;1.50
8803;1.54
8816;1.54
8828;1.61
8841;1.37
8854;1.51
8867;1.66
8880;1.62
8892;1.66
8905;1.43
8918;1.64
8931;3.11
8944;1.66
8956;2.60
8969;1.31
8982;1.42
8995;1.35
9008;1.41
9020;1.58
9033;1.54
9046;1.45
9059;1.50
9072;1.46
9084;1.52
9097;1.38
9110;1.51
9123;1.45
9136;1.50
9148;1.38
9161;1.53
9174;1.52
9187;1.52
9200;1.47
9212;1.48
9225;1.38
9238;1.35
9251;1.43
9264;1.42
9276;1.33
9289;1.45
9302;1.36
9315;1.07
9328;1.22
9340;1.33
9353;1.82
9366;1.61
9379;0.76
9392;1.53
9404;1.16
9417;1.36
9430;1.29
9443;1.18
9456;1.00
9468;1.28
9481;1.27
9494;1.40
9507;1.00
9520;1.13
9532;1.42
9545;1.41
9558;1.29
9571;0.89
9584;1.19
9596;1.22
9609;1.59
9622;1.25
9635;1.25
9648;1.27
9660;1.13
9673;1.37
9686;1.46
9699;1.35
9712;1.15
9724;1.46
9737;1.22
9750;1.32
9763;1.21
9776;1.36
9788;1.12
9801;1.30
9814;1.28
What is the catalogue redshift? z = 0.330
